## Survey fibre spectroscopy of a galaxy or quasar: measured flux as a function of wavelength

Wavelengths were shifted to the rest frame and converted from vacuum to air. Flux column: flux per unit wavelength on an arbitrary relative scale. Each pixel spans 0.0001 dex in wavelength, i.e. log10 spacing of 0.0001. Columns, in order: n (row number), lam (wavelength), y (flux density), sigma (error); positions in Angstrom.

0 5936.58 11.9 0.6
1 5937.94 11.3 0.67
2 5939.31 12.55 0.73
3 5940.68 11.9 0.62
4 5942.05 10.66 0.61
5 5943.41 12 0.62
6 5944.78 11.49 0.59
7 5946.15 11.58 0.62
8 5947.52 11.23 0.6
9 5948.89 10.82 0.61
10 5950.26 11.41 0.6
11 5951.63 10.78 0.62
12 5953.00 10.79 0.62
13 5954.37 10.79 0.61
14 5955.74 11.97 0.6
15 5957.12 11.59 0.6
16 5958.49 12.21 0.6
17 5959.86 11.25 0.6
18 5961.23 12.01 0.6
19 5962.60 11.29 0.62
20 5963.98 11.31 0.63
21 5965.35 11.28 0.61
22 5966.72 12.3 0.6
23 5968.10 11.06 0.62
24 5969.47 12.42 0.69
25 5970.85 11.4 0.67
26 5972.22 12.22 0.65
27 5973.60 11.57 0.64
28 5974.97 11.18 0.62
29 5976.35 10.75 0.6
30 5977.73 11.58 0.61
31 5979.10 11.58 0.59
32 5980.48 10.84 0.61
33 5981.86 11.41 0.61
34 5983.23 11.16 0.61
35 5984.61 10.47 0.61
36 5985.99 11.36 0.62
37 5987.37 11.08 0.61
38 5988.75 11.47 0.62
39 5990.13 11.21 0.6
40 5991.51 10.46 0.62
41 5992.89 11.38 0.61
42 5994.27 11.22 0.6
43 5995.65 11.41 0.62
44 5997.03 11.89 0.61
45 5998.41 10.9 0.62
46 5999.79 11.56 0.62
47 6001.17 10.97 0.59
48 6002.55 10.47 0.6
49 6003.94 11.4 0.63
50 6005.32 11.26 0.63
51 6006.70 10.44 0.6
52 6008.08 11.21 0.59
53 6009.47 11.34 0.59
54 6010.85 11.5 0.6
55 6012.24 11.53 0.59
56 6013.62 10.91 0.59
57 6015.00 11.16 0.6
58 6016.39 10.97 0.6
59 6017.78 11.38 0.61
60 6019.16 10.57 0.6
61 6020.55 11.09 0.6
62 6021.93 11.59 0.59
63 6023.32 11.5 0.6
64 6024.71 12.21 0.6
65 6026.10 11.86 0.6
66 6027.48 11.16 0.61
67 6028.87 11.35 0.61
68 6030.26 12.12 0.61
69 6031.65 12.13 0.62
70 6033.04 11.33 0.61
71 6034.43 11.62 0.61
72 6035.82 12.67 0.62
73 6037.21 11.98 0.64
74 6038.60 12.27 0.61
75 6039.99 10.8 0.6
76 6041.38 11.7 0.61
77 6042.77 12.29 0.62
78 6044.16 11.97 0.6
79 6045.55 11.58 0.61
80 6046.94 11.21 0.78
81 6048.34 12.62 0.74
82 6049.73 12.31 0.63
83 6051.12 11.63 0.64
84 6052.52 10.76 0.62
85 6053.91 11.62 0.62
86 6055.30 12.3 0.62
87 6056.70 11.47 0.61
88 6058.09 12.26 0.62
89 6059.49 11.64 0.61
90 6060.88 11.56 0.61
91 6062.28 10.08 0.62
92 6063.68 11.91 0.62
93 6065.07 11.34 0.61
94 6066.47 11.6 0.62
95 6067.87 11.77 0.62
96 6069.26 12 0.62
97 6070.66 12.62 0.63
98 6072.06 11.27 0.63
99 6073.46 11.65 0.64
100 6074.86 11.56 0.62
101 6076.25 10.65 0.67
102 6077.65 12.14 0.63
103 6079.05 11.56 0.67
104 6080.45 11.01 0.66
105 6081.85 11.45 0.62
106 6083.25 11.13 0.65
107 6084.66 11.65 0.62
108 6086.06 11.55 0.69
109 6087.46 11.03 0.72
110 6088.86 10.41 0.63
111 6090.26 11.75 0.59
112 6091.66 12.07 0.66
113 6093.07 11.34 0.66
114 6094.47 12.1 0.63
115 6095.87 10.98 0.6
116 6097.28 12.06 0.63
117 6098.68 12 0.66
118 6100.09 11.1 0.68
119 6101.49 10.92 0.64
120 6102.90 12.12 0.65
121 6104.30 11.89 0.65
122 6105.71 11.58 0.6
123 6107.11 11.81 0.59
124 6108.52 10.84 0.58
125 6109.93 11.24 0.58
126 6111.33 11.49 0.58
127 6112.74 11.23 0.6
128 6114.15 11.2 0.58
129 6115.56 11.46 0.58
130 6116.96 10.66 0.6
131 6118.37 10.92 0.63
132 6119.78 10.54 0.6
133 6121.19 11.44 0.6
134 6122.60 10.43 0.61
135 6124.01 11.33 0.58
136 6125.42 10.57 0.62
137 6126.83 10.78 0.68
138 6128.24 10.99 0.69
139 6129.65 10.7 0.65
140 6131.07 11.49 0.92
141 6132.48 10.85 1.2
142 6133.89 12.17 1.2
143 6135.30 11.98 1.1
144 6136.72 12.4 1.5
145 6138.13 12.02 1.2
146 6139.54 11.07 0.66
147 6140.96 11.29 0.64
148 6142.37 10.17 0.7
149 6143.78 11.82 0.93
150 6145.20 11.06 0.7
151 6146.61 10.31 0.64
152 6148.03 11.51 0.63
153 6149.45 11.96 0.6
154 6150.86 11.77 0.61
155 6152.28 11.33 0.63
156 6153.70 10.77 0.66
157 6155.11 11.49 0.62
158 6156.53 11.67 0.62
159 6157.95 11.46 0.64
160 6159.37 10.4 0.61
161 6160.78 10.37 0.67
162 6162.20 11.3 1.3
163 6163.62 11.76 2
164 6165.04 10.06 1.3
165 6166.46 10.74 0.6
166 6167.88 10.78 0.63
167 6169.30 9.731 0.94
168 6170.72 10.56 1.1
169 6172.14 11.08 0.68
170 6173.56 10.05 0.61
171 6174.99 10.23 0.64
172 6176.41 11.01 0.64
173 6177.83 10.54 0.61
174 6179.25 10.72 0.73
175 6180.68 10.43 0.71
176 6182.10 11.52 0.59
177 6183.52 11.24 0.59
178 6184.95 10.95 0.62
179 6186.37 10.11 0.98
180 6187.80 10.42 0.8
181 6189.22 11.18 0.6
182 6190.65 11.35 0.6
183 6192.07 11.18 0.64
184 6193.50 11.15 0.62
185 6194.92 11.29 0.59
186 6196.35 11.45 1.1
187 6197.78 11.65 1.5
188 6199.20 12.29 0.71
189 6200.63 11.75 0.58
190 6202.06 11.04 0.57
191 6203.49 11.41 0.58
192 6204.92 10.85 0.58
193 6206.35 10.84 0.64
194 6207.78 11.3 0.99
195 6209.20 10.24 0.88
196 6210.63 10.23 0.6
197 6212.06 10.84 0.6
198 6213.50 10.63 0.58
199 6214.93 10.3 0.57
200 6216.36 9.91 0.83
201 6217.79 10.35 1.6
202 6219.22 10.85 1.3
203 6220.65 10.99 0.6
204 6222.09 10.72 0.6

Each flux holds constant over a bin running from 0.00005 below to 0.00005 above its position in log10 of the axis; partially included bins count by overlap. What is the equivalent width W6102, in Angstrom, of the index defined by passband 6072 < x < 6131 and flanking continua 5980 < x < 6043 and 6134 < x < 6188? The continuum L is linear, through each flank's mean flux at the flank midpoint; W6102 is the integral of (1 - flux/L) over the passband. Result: -0.8 Angstrom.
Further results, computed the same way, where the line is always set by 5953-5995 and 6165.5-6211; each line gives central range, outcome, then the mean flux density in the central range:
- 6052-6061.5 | -0.4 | 11.7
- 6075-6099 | -0.7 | 11.5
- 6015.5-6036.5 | -0.6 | 11.6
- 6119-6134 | 0.1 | 11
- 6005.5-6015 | 0.1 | 11.2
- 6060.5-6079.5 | -0.6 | 11.6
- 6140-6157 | -0.4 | 11.3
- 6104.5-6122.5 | -0.2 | 11.2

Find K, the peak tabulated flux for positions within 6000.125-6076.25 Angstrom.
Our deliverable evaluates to 12.67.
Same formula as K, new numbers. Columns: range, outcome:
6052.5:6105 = 12.62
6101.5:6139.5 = 12.4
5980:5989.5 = 11.47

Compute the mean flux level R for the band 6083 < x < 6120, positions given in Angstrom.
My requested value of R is 11.4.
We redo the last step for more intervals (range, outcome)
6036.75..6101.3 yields 11.6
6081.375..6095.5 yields 11.4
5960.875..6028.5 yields 11.3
